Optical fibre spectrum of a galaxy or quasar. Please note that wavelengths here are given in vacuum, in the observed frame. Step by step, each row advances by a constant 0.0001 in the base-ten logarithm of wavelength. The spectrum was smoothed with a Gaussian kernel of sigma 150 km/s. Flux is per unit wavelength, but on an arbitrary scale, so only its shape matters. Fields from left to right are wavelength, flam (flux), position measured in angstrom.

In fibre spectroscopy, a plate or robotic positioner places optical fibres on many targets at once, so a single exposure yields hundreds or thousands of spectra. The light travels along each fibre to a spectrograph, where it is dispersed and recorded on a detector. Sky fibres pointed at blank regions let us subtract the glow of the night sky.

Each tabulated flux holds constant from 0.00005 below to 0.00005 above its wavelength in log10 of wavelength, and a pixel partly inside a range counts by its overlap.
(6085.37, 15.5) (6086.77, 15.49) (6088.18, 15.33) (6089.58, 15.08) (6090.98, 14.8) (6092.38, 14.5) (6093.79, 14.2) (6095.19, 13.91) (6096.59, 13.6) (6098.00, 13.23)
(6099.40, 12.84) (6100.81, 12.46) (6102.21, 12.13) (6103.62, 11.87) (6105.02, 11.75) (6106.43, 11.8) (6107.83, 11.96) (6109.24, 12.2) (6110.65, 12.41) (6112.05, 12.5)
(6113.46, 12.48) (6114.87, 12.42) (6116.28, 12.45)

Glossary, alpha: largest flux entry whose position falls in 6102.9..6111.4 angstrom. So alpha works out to 12.41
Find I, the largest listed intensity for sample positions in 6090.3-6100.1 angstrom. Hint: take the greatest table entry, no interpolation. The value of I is 14.8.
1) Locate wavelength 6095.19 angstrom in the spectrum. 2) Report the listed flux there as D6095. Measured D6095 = 13.91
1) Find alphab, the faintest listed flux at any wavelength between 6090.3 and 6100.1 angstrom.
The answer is 12.84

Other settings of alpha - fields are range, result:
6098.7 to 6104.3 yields 12.84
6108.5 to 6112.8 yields 12.5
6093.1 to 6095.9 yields 14.2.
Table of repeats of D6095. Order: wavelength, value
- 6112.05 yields 12.5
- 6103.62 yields 11.87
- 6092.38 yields 14.5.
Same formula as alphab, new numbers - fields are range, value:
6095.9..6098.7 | 13.23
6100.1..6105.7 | 11.75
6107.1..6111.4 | 11.96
